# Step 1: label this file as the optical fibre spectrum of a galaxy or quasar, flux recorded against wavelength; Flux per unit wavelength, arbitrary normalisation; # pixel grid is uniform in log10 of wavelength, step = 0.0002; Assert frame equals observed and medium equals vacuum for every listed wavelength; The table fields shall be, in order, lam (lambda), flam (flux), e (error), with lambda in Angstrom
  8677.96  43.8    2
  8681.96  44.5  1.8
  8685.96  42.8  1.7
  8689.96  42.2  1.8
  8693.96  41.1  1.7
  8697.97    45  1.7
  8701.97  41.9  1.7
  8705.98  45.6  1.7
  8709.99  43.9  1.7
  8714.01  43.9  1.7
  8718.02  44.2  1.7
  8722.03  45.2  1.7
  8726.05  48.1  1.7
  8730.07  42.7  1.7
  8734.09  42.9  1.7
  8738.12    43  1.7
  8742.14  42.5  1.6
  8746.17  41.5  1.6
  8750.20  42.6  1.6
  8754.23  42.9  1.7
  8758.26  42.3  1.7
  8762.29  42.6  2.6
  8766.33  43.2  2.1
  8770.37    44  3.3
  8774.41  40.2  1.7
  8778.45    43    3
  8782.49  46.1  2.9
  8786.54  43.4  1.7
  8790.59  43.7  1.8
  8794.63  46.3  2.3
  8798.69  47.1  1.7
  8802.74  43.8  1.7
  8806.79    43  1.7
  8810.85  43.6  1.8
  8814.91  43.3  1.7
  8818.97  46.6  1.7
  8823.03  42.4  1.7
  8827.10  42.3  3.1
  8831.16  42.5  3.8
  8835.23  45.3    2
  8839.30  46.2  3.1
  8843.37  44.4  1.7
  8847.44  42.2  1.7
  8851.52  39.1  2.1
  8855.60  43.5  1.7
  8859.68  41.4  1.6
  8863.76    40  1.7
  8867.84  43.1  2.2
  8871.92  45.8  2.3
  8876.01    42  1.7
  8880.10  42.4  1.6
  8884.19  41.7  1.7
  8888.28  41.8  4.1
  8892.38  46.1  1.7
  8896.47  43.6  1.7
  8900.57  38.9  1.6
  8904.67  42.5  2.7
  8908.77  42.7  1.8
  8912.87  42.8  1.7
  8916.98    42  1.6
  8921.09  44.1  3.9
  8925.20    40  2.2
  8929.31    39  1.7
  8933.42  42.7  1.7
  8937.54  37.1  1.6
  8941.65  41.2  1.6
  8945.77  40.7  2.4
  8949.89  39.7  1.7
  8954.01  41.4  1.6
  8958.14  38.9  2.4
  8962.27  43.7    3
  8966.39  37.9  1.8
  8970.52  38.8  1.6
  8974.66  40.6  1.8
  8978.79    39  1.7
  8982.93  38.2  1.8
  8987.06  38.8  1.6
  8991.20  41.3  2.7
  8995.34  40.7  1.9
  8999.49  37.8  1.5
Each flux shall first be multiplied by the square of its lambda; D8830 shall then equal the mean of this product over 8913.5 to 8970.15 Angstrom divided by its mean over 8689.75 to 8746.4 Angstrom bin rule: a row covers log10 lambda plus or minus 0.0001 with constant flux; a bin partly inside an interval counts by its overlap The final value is 0.98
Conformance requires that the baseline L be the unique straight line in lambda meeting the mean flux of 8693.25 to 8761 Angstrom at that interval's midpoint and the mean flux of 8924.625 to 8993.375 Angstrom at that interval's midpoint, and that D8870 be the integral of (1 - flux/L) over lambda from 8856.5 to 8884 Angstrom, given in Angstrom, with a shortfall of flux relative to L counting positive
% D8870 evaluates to -0.8 Angstrom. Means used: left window 43.5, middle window 42.4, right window 39.9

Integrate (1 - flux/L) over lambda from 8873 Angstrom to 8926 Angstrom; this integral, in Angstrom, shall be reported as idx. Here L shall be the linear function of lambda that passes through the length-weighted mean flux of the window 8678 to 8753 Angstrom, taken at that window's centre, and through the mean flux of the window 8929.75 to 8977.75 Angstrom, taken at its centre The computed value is -2.0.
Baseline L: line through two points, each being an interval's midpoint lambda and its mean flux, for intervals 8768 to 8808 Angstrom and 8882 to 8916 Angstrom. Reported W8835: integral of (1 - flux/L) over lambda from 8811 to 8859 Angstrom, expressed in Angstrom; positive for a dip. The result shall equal 0.03 Angstrom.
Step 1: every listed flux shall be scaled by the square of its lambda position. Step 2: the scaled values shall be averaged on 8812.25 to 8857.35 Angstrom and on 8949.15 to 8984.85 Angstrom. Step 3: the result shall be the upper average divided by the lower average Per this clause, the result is 0.94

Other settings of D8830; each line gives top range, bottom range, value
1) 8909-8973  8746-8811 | 0.97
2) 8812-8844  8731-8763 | 1.06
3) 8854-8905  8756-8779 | 1.03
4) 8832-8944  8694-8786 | 1.01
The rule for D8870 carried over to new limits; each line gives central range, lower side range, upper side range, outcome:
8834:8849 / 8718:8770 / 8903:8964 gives -0.8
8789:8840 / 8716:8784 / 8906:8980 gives -2.2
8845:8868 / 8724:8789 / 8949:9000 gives 0.1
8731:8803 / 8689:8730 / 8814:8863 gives 0.5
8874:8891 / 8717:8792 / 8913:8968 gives -0.2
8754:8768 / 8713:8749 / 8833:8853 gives 0.3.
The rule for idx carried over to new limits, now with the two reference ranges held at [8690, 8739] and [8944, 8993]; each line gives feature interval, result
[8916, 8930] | -0.28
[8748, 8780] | 0.40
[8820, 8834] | -0.24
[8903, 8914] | -0.49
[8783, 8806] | -1.18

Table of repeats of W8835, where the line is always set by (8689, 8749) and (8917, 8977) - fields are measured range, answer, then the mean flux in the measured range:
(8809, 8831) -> -0.70 Angstrom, 43.5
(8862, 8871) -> -0.12 Angstrom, 42.2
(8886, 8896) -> -0.63 Angstrom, 43.9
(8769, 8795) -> -0.57 Angstrom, 43.7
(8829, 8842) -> -0.82 Angstrom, 44.6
